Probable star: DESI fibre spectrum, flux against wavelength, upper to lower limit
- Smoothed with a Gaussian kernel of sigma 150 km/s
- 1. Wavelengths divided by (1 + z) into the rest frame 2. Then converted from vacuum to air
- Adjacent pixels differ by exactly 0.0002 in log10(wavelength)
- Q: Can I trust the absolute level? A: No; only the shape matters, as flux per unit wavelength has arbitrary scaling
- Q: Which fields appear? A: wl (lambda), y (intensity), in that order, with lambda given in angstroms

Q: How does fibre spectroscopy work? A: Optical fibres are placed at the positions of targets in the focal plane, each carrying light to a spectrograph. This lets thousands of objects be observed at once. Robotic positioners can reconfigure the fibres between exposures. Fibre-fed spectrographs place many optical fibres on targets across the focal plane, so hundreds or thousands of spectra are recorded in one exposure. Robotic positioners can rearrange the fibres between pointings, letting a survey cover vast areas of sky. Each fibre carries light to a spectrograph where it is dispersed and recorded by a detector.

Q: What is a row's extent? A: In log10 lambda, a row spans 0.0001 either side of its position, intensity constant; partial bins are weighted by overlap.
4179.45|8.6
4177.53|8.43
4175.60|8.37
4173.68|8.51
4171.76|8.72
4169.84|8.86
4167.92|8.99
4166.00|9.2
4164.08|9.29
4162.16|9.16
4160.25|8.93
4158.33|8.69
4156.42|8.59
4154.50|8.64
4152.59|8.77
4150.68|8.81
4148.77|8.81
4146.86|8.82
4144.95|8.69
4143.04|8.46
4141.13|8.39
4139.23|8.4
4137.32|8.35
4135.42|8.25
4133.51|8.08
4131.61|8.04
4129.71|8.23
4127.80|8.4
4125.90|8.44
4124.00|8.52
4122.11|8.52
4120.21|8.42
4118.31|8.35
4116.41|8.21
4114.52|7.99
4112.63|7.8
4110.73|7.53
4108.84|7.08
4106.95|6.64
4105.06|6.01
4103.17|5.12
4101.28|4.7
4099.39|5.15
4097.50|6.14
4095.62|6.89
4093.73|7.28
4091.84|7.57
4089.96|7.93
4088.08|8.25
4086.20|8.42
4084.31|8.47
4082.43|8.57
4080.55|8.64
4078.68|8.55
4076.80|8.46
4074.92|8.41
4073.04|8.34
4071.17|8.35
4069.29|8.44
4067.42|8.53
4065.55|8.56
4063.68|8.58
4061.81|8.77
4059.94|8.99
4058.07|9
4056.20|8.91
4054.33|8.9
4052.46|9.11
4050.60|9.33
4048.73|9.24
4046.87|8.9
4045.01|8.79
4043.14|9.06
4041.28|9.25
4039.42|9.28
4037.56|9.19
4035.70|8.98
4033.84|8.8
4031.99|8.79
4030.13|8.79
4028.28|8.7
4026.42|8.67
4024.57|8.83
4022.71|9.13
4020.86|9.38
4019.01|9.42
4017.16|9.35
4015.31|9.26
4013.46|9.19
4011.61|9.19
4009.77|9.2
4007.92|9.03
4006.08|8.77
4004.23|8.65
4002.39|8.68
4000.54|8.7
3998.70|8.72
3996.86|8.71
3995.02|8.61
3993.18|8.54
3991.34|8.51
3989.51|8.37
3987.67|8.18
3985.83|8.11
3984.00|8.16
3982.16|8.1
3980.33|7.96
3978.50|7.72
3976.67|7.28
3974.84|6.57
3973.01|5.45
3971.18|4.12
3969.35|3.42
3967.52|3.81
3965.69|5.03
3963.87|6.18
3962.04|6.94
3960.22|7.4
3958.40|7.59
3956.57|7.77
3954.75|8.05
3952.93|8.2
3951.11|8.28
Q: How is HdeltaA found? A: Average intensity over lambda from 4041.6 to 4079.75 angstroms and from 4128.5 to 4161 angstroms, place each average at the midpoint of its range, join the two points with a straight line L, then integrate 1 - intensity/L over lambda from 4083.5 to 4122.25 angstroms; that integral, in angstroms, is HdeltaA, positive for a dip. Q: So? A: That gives 6.33 angstroms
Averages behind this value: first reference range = 8.77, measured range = 7.23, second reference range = 8.52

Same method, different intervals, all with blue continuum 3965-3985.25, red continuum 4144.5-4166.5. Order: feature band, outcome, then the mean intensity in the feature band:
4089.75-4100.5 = 1.7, 6.72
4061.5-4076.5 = -1.8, 8.49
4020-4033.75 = -3.8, 8.89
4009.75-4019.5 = -3.6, 9.27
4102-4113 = 2.1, 6.6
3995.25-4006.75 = -3.7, 8.69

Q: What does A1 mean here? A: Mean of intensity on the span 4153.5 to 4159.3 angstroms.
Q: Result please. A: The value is 8.64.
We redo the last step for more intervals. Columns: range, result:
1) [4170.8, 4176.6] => 8.53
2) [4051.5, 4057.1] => 8.98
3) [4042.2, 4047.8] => 8.92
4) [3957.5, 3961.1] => 7.5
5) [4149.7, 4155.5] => 8.74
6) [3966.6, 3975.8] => 4.68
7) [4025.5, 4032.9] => 8.73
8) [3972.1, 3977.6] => 6.44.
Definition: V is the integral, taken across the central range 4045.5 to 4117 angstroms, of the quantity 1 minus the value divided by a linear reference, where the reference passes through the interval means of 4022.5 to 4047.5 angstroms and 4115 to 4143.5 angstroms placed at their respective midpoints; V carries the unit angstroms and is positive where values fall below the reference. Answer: 5.9 angstroms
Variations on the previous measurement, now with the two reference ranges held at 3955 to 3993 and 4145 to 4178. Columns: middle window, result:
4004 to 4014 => -2.5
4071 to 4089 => -1.1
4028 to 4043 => -2.9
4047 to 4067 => -3.1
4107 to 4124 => 0.8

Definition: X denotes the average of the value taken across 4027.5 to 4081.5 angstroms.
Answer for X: 8.82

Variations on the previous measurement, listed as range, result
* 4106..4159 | 8.28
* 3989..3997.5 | 8.56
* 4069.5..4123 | 7.57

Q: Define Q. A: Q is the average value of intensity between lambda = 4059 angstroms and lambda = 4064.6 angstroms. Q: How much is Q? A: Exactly 8.78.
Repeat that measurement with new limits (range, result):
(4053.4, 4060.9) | 8.94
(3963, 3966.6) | 5.61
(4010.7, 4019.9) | 9.28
